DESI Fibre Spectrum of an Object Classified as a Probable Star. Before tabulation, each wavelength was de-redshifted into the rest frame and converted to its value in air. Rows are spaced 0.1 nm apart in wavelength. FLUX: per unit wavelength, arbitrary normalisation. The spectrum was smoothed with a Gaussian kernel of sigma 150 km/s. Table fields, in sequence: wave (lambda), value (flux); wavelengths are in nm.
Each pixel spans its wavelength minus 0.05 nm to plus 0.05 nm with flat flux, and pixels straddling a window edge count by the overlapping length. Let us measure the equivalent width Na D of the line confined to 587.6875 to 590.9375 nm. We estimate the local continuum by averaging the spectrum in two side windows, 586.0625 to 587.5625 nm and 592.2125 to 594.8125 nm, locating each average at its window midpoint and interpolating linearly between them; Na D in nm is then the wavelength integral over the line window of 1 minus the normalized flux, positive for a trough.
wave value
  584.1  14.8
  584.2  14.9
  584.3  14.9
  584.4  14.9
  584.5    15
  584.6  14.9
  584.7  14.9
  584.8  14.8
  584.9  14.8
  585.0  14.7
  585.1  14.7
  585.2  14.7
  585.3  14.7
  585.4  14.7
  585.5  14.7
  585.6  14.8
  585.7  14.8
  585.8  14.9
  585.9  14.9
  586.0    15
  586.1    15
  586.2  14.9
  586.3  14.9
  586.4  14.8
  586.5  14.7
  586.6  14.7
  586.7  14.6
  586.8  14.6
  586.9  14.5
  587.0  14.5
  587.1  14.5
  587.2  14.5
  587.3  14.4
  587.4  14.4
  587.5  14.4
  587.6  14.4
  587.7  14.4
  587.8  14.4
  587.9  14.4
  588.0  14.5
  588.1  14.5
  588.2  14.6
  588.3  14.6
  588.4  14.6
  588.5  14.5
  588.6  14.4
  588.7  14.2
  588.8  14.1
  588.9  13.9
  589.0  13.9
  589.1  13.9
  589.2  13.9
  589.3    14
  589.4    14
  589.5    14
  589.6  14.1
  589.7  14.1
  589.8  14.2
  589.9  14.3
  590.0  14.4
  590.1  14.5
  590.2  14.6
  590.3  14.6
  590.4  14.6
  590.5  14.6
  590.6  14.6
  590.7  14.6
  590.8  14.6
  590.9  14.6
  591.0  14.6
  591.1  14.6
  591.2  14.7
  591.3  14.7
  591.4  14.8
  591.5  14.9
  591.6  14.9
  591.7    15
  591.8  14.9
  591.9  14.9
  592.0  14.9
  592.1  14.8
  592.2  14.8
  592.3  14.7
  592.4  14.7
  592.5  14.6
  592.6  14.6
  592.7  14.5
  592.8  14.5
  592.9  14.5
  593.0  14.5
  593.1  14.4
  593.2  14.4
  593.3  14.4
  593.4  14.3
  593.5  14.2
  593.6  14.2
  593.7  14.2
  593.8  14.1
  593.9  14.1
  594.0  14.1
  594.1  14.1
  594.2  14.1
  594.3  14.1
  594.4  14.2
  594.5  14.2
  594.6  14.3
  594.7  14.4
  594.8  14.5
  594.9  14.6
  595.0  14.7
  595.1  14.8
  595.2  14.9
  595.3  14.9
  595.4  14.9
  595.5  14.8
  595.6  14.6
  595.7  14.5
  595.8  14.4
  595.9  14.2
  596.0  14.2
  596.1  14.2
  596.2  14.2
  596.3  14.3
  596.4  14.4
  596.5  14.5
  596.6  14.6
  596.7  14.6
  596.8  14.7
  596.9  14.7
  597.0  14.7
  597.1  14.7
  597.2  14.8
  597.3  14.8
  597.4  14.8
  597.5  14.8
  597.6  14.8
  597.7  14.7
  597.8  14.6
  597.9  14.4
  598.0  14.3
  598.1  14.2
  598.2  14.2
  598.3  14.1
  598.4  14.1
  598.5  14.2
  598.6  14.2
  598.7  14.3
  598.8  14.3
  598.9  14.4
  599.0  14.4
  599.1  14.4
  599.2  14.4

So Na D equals 0.04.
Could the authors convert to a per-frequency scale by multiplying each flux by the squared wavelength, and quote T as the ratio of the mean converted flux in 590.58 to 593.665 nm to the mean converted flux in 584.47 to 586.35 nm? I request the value 1.0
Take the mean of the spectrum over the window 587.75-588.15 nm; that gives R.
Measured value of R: 14.4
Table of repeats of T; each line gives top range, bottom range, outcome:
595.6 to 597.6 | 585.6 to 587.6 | 1.02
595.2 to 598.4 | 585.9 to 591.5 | 1.03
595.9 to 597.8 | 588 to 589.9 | 1.05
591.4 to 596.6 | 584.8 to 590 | 1.02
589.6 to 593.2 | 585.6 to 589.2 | 1.02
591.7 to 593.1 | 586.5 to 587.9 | 1.03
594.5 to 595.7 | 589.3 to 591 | 1.03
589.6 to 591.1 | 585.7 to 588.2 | 1.00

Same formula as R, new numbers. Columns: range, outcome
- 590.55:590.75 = 14.6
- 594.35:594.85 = 14.3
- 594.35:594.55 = 14.2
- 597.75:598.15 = 14.4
